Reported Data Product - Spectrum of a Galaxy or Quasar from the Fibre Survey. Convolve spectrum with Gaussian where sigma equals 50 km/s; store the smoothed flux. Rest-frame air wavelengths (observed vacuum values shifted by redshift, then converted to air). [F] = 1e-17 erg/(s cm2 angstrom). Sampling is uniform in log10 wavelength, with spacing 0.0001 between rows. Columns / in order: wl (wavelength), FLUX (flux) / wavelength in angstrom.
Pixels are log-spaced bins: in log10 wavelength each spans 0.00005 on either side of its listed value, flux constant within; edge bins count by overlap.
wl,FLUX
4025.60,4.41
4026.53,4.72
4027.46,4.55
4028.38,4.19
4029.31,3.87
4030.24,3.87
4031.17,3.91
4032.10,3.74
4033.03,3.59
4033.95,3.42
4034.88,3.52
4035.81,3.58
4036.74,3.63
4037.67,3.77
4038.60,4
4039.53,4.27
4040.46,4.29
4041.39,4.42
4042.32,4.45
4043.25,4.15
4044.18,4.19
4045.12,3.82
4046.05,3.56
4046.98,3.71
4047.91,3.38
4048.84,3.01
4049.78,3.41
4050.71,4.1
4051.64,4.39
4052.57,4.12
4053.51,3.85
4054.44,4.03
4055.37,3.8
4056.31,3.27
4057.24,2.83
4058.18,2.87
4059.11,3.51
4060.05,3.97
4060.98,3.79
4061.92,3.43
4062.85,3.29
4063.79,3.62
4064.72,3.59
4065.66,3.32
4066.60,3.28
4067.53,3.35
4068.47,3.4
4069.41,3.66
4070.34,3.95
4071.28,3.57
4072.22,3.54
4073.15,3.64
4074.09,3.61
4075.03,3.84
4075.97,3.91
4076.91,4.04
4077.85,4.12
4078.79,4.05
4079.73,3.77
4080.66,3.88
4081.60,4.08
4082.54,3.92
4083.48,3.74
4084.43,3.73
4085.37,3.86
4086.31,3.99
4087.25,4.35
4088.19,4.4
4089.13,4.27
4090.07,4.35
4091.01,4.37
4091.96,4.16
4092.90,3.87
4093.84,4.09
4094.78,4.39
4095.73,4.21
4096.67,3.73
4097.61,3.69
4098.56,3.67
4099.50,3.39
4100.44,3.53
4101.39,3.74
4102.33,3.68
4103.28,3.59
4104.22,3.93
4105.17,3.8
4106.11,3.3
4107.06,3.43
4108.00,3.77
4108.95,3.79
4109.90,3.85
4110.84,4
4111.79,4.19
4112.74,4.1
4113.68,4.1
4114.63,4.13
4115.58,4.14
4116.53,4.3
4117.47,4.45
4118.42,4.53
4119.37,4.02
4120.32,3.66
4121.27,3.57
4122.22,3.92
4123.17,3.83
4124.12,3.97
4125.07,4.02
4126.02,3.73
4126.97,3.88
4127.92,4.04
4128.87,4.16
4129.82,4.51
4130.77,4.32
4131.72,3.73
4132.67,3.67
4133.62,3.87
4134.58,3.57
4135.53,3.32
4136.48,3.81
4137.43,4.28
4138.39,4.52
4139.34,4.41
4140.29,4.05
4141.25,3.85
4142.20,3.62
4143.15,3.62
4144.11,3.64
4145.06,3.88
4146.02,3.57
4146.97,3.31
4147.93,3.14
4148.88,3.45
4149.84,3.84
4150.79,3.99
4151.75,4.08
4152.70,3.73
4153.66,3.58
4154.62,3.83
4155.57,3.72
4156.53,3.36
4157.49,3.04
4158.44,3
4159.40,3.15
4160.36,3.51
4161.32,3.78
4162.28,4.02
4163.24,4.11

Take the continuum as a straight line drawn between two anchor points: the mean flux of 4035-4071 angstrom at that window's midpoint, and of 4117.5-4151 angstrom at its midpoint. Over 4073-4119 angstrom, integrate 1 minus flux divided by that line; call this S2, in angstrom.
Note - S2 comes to -1.9 angstrom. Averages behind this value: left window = 3.71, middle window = 3.95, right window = 3.87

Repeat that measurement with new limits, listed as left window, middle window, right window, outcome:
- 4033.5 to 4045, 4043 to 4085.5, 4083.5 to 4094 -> 3.7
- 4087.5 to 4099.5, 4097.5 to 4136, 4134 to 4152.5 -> 0.6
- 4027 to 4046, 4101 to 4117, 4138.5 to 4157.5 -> -0.3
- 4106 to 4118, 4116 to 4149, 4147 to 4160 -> -1.2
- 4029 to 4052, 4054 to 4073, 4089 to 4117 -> 1.8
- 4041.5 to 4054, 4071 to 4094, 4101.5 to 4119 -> -0.3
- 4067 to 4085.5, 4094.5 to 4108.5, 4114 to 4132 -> 0.8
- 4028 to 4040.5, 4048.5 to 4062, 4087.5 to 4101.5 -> 0.8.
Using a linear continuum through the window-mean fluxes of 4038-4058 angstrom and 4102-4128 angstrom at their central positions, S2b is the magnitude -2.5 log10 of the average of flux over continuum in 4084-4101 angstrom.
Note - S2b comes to -0.03 mag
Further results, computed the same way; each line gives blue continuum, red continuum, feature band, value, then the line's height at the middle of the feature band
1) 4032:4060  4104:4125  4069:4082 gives 0.001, 3.84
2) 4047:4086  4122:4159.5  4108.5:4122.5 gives -0.086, 3.74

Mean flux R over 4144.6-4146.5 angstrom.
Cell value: 3.72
